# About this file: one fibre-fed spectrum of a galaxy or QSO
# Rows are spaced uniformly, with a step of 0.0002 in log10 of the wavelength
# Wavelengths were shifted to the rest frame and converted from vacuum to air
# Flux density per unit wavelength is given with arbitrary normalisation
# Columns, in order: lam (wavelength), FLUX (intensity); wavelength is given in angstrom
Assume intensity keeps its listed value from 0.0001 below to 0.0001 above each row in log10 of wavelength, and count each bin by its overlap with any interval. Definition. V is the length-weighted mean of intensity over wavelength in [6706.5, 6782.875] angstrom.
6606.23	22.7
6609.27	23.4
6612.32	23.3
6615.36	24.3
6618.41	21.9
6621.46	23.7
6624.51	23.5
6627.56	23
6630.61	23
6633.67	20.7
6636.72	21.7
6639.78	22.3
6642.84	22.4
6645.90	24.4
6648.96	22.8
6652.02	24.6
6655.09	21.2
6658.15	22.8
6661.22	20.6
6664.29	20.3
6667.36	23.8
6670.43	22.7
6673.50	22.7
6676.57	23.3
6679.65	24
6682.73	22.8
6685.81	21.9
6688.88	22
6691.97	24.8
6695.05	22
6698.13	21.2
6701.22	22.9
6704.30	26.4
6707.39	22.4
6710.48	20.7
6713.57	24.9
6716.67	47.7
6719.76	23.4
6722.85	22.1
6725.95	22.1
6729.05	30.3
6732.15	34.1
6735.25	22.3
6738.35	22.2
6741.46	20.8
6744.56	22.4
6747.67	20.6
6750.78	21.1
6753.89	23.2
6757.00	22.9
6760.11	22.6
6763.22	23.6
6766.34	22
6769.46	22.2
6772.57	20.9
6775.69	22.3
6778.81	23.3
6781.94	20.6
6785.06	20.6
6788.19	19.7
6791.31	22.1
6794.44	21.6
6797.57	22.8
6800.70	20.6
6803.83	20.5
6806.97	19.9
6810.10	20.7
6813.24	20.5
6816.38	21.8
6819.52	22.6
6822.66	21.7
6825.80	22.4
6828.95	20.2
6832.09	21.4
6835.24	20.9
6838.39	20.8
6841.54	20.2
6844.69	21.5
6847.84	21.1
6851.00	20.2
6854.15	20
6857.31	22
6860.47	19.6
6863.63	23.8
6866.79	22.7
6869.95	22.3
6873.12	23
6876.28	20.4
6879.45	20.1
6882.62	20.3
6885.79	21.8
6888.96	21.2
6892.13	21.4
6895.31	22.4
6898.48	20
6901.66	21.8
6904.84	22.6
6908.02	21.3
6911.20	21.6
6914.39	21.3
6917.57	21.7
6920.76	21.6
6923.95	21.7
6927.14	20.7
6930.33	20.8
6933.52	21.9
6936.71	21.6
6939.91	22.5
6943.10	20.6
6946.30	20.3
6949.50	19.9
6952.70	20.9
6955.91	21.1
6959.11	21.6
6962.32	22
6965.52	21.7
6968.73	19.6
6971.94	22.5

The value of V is 24.1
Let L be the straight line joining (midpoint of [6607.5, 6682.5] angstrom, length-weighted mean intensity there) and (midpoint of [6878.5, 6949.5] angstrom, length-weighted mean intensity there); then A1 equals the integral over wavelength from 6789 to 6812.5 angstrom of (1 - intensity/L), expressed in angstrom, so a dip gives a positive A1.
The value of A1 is 0.9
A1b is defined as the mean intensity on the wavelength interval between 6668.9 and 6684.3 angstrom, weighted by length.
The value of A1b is 23.1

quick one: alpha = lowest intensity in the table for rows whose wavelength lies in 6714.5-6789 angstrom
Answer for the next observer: 19.7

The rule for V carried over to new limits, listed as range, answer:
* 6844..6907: 21.4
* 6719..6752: 23.8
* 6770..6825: 21.3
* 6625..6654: 22.8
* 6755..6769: 22.7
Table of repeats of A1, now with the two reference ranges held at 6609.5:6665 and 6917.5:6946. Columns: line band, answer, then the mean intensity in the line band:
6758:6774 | -0.1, 22.3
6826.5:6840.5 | 0.6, 20.9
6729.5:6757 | -1.7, 23.6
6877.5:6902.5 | 0.5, 21.1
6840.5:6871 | 0.5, 21.3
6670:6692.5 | -0.5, 23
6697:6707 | -0.5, 23.5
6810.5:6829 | 0.2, 21.6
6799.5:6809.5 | 0.7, 20.4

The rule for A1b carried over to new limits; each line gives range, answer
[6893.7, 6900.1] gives 21.2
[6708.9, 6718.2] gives 31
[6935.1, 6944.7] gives 21.6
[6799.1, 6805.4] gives 20.6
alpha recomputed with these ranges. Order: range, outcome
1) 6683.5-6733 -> 20.7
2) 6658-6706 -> 20.3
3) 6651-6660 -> 21.2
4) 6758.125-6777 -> 20.9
